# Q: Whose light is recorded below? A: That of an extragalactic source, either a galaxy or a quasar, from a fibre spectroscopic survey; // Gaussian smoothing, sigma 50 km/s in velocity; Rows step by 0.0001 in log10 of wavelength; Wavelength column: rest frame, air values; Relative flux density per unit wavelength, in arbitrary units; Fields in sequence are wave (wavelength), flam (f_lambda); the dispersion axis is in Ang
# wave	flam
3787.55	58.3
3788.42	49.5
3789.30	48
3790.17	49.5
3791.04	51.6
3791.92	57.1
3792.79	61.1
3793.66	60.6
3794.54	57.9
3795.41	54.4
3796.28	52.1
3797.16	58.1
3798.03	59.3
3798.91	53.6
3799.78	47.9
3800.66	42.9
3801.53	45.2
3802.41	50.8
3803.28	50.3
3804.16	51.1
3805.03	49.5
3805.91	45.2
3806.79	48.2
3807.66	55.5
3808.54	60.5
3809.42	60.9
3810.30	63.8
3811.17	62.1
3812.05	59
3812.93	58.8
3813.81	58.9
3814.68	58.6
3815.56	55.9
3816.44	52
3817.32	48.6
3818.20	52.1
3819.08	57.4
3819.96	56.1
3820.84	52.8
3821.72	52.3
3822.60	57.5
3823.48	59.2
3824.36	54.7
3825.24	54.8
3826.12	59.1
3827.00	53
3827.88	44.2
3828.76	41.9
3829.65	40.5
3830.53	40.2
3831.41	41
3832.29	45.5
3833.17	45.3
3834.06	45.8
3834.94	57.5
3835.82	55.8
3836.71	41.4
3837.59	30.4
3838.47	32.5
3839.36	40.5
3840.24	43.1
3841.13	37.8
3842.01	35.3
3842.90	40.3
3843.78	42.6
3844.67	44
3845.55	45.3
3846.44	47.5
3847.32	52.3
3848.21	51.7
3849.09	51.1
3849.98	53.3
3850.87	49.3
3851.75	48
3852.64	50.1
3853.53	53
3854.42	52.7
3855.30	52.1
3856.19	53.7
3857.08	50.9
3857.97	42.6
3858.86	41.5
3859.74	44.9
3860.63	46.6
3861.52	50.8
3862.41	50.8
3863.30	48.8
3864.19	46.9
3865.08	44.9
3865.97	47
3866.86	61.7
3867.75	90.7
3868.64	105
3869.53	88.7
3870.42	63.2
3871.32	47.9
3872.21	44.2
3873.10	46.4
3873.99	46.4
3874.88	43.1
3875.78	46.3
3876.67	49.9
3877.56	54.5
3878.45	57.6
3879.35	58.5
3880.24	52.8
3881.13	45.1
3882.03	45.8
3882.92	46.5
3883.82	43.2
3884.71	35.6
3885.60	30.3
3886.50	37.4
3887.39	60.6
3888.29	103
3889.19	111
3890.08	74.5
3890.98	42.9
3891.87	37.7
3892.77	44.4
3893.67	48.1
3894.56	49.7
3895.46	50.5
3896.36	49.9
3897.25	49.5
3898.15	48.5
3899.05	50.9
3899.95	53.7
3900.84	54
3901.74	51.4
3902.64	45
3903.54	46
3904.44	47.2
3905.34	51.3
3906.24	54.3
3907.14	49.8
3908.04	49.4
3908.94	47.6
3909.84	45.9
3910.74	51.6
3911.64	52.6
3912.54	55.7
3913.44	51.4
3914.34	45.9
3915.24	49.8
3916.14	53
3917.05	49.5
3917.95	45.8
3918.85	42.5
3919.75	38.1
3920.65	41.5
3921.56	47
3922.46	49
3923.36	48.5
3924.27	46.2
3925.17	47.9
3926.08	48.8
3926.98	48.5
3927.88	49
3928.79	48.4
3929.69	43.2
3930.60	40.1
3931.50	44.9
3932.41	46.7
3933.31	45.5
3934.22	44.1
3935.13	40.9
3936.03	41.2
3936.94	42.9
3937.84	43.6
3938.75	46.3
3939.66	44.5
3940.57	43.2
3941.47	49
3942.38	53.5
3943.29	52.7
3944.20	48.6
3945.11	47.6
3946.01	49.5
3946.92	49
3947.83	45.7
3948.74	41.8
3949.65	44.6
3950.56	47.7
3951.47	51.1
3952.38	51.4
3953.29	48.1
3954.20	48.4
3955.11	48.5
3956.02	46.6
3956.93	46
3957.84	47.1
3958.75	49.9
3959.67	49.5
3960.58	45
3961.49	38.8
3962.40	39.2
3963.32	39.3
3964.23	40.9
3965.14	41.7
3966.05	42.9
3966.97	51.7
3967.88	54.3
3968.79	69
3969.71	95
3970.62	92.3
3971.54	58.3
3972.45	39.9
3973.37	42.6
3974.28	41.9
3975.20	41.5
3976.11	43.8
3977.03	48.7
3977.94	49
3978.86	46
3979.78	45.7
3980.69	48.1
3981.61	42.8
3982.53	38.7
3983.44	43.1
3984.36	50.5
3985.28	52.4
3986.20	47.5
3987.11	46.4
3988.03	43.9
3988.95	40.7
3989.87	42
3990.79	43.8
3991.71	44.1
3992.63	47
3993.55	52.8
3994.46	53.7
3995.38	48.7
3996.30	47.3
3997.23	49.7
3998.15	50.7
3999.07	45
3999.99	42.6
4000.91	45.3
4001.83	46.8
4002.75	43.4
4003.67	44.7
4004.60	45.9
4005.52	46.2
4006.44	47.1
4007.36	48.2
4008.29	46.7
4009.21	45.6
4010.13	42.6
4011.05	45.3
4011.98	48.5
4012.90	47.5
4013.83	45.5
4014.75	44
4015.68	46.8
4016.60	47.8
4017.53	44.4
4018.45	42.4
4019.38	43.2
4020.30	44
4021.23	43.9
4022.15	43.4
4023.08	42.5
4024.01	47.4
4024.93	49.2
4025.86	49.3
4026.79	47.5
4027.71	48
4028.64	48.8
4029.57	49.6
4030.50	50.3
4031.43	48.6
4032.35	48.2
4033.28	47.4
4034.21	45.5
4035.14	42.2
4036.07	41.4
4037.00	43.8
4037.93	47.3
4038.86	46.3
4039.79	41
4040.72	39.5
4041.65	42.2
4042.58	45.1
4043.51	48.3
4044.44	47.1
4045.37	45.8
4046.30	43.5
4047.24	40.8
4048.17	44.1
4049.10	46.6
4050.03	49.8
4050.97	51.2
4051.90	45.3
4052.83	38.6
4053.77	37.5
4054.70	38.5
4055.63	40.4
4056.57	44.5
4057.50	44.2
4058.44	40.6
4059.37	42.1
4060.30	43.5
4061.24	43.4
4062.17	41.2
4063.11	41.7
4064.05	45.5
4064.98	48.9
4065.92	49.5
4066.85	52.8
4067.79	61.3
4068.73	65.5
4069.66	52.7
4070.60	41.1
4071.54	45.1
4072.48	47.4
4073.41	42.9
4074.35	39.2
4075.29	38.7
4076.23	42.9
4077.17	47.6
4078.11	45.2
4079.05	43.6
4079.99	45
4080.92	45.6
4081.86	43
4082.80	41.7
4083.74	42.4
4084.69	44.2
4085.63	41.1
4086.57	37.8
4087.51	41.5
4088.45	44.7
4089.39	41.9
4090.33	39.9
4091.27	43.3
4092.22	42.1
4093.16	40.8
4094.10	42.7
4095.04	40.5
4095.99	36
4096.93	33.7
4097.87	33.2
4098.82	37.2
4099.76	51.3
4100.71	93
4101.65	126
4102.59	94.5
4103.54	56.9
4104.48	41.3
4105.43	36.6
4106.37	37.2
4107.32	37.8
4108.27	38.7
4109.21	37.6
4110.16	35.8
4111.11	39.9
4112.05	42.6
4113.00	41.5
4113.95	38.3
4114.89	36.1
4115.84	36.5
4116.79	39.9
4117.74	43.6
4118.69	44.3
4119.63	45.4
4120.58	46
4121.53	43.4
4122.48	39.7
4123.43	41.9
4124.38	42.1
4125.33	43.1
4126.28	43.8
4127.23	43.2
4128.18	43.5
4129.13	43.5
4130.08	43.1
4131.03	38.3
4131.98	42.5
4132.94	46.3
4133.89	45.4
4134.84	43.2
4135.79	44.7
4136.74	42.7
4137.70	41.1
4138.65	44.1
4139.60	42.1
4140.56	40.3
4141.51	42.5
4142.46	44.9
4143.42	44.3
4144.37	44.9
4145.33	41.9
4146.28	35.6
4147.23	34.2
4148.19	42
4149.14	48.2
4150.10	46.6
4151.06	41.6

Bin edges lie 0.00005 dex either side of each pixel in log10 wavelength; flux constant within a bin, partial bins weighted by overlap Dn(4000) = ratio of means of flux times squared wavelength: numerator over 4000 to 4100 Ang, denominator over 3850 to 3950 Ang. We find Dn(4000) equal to 0.96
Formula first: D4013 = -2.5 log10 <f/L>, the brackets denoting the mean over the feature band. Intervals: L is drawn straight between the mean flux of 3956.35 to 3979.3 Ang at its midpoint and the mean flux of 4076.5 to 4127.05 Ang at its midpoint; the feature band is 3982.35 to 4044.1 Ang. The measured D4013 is 0.06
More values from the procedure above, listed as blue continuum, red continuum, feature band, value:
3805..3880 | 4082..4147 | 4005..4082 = 0.02 mag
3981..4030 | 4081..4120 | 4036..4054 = 0.03 mag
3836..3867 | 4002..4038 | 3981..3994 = 0.02 mag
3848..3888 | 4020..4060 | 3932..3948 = 0.06 mag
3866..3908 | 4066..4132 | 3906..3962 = 0.12 mag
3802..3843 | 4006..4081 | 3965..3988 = -0.09 mag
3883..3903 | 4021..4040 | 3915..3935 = 0.12 mag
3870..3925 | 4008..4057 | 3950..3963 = 0.03 mag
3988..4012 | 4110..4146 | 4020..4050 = -0.01 mag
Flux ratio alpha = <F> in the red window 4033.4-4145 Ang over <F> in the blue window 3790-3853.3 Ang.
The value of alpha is 0.88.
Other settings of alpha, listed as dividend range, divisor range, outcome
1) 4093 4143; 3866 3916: 0.84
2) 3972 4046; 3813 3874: 0.90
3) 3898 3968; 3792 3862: 0.94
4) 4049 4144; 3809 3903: 0.87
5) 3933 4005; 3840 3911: 0.92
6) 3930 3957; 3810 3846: 0.95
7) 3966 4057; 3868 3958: 0.94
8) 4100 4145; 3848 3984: 0.92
